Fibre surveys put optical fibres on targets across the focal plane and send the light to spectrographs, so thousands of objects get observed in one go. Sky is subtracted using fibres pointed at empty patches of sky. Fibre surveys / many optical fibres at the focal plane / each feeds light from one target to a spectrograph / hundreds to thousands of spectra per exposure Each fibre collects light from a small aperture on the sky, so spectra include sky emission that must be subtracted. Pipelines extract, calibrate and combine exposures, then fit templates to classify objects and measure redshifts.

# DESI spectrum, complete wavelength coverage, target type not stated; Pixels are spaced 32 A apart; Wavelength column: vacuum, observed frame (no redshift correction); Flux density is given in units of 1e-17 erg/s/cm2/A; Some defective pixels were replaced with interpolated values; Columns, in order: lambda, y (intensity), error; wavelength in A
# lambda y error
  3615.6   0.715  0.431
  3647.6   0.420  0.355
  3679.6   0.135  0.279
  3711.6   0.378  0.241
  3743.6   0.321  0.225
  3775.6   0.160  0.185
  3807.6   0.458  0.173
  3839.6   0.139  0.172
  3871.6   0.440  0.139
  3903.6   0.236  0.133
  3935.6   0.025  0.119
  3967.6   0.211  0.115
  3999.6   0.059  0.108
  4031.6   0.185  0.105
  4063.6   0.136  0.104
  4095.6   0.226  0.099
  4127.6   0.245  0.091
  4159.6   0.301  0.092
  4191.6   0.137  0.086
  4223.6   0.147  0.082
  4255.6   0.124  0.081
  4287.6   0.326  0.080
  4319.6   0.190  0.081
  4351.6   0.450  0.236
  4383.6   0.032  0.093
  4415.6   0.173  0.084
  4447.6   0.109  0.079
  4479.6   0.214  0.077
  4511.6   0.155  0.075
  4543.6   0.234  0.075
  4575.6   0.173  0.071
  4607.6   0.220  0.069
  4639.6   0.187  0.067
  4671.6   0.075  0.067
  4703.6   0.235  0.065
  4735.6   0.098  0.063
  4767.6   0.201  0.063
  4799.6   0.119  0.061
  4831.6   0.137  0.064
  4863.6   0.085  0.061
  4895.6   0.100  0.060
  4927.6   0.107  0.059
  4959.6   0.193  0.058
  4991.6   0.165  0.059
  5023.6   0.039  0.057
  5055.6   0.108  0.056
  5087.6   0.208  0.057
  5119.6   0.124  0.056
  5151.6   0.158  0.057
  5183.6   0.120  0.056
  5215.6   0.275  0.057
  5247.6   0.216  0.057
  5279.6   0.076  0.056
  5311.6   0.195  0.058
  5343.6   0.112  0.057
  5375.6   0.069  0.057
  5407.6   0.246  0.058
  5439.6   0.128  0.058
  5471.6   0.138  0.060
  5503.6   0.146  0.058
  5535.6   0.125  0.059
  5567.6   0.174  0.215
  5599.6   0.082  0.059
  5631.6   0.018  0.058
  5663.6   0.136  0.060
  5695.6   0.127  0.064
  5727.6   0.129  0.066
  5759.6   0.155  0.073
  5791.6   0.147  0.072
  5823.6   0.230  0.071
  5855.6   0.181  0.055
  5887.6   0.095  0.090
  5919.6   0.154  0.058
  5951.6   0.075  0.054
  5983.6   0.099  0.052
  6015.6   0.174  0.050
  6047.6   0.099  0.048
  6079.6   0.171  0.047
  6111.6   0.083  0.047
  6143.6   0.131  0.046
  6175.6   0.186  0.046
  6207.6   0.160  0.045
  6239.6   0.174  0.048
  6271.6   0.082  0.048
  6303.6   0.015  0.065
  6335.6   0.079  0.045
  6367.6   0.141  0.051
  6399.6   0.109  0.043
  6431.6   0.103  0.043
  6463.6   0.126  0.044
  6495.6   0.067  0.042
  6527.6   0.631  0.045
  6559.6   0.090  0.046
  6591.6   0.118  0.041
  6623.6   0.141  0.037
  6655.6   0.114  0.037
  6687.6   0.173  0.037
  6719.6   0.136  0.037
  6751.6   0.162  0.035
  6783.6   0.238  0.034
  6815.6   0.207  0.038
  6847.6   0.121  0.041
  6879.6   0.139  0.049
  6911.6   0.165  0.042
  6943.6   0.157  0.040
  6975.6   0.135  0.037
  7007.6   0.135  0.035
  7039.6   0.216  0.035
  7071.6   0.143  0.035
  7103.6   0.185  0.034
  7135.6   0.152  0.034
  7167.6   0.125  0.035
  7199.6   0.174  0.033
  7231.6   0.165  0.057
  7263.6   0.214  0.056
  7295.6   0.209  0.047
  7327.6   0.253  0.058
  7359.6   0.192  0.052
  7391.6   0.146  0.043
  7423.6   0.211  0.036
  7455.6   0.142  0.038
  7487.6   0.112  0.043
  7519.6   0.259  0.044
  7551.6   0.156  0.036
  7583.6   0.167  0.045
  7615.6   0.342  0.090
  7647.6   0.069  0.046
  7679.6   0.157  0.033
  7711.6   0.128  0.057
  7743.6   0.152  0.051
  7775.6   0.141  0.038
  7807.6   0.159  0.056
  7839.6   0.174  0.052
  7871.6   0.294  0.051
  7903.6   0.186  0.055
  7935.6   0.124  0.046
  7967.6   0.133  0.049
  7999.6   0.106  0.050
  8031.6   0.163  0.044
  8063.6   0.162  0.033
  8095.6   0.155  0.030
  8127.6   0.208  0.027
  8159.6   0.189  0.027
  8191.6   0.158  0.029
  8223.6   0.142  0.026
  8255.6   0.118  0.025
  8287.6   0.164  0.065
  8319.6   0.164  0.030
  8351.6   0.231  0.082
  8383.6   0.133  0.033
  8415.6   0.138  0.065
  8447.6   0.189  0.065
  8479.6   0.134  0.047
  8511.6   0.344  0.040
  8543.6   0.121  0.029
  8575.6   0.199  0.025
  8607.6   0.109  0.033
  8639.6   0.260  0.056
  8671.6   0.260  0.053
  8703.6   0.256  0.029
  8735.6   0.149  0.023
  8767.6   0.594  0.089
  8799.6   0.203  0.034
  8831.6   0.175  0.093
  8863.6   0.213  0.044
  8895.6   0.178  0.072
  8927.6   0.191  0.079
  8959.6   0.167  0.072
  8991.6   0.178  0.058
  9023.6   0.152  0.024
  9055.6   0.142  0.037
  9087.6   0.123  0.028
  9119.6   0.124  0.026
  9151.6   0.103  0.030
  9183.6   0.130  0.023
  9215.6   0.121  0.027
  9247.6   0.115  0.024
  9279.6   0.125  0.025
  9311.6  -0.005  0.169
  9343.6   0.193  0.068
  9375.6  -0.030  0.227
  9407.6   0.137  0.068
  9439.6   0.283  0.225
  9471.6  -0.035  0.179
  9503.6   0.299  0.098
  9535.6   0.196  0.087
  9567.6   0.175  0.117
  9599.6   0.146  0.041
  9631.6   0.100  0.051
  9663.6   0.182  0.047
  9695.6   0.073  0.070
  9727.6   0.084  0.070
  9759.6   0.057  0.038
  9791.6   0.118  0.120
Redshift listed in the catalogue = 0.75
